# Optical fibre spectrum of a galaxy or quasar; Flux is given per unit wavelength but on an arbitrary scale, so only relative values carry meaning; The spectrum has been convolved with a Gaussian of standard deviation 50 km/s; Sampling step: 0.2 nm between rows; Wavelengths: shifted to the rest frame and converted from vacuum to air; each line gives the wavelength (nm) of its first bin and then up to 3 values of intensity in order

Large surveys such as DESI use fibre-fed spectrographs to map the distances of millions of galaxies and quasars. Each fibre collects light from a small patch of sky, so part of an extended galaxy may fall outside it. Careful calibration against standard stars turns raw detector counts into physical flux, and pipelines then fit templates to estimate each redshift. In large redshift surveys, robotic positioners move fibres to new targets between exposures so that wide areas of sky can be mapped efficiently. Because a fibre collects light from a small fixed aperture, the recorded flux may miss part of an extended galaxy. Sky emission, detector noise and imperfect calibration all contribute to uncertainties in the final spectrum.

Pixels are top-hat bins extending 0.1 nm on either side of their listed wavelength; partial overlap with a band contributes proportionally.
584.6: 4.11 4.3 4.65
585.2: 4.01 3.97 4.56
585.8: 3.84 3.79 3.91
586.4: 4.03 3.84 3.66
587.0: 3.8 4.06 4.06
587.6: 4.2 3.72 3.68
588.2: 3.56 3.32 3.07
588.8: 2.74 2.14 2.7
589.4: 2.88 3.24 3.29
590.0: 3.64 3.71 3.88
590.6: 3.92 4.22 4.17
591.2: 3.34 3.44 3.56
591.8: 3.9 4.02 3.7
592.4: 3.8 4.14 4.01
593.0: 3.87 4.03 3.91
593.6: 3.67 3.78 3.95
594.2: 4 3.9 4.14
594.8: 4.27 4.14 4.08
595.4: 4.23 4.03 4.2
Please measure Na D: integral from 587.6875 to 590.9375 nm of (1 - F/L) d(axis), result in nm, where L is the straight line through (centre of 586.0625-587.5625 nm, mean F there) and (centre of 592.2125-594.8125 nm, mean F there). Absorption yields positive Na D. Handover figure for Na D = 0.46 nm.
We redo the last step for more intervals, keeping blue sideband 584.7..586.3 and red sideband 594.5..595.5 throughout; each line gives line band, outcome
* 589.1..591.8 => 0.39 nm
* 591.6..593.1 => 0.10 nm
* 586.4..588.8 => 0.26 nm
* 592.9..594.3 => 0.09 nm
